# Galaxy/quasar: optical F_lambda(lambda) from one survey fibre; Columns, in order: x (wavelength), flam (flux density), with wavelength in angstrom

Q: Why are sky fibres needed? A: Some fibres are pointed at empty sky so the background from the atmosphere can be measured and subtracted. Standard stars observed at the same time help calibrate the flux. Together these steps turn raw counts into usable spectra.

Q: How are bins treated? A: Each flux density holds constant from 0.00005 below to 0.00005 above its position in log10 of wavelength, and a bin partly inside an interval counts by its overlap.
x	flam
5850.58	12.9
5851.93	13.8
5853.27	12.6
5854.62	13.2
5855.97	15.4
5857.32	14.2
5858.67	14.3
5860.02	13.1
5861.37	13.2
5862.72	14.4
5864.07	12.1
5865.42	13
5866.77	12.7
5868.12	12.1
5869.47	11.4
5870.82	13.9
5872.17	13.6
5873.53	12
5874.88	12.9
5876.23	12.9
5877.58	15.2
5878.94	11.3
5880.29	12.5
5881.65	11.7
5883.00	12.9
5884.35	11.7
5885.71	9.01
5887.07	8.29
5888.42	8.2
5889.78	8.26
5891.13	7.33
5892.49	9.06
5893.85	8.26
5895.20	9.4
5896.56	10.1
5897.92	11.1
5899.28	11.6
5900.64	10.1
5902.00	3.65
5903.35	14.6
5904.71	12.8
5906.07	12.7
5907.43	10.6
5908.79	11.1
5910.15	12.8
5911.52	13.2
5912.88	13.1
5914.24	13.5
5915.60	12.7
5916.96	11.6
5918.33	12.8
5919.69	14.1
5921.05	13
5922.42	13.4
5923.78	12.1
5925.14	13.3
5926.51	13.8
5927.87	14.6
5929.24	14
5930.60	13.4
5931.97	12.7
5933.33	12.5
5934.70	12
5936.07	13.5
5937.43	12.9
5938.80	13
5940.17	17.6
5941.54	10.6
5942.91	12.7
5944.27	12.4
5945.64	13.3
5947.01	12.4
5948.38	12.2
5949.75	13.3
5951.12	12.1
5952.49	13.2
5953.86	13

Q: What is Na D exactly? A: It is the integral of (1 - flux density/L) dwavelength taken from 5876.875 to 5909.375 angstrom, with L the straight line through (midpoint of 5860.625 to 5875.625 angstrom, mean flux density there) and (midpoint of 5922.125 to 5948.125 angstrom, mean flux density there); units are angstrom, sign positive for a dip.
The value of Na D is 6.2 angstrom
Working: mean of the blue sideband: 12.9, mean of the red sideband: 13.2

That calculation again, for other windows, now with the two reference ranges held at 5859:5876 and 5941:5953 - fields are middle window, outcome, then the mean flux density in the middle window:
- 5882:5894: 3.2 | 9.33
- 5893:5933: 1.9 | 12.1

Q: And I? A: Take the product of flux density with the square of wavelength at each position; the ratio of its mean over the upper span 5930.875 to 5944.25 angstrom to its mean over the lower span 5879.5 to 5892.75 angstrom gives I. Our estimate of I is 1.34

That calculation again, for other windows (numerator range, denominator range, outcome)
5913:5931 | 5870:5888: 1.11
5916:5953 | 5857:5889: 1.08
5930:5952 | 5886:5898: 1.49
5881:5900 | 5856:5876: 0.75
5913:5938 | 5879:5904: 1.34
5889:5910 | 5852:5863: 0.74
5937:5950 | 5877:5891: 1.24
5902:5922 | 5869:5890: 1.08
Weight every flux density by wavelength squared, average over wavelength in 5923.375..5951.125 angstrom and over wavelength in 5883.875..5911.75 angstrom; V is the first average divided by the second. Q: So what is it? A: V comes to 1.31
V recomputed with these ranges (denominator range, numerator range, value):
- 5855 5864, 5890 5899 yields 0.67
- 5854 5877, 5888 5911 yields 0.78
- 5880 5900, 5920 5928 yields 1.36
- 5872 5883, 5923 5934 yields 1.06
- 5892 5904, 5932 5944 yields 1.36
